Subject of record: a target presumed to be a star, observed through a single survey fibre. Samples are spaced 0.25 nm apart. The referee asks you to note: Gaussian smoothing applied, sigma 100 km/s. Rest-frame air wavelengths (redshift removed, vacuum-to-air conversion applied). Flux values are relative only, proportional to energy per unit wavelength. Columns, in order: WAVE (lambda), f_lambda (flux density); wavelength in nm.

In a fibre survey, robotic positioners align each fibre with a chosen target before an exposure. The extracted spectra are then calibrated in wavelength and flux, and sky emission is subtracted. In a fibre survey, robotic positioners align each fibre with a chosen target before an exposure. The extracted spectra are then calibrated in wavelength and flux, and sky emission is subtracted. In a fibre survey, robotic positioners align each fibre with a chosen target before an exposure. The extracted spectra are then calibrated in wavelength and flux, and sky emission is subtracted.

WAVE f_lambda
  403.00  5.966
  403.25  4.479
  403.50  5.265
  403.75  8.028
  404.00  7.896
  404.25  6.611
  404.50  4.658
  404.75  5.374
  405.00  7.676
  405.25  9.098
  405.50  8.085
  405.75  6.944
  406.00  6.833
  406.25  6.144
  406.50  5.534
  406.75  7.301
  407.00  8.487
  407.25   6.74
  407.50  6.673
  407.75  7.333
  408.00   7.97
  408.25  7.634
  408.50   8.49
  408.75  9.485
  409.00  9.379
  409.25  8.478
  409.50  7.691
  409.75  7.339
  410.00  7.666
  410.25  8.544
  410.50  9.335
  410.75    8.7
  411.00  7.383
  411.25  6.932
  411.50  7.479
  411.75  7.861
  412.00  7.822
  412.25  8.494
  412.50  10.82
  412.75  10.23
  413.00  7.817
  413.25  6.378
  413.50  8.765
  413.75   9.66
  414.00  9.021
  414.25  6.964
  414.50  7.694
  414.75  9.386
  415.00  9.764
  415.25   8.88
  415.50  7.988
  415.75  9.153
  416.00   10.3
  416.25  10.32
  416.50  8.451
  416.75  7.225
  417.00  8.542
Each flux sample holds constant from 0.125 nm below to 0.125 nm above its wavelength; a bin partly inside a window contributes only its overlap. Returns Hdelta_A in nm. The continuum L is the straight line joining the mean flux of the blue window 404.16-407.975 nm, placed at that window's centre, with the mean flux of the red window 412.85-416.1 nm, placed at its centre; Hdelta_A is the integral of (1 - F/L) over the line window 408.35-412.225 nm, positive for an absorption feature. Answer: -0.21 nm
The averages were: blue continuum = 6.93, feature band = 8.18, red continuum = 8.6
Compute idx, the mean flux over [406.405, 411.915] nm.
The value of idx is 7.85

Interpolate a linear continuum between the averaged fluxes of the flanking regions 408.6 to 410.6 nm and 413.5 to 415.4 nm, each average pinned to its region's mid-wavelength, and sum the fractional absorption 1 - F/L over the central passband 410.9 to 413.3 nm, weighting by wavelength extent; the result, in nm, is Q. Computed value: 0.12 nm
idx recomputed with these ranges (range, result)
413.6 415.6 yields 8.68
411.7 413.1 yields 8.91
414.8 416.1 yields 9.21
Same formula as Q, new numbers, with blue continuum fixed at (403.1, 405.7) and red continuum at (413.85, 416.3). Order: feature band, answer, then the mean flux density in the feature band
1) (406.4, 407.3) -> 0.02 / 7.08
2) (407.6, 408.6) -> -0.04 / 7.81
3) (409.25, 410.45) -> -0.02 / 7.97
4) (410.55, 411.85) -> 0.06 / 7.76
